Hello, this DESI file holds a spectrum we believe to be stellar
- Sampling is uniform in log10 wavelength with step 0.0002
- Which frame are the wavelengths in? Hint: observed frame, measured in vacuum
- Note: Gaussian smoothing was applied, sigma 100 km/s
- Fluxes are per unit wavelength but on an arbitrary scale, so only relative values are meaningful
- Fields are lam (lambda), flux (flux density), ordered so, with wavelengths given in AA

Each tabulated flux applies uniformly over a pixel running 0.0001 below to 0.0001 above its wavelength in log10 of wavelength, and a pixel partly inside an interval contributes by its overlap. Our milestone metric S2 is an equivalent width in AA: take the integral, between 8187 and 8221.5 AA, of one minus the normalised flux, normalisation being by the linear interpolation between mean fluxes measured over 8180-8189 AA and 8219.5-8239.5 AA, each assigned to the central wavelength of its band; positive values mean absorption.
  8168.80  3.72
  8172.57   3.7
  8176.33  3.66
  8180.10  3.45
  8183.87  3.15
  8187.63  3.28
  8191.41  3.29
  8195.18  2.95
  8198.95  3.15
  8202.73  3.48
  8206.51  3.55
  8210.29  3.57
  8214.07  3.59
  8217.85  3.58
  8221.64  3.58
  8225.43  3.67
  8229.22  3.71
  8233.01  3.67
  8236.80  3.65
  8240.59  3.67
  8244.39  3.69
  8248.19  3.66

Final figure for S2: 0.4 AA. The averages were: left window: 3.27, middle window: 3.4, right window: 3.66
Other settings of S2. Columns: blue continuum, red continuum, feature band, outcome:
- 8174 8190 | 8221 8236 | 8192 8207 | 1.0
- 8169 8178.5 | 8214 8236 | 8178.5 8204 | 2.9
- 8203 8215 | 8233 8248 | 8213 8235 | -0.2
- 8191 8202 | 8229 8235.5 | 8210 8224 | -0.5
